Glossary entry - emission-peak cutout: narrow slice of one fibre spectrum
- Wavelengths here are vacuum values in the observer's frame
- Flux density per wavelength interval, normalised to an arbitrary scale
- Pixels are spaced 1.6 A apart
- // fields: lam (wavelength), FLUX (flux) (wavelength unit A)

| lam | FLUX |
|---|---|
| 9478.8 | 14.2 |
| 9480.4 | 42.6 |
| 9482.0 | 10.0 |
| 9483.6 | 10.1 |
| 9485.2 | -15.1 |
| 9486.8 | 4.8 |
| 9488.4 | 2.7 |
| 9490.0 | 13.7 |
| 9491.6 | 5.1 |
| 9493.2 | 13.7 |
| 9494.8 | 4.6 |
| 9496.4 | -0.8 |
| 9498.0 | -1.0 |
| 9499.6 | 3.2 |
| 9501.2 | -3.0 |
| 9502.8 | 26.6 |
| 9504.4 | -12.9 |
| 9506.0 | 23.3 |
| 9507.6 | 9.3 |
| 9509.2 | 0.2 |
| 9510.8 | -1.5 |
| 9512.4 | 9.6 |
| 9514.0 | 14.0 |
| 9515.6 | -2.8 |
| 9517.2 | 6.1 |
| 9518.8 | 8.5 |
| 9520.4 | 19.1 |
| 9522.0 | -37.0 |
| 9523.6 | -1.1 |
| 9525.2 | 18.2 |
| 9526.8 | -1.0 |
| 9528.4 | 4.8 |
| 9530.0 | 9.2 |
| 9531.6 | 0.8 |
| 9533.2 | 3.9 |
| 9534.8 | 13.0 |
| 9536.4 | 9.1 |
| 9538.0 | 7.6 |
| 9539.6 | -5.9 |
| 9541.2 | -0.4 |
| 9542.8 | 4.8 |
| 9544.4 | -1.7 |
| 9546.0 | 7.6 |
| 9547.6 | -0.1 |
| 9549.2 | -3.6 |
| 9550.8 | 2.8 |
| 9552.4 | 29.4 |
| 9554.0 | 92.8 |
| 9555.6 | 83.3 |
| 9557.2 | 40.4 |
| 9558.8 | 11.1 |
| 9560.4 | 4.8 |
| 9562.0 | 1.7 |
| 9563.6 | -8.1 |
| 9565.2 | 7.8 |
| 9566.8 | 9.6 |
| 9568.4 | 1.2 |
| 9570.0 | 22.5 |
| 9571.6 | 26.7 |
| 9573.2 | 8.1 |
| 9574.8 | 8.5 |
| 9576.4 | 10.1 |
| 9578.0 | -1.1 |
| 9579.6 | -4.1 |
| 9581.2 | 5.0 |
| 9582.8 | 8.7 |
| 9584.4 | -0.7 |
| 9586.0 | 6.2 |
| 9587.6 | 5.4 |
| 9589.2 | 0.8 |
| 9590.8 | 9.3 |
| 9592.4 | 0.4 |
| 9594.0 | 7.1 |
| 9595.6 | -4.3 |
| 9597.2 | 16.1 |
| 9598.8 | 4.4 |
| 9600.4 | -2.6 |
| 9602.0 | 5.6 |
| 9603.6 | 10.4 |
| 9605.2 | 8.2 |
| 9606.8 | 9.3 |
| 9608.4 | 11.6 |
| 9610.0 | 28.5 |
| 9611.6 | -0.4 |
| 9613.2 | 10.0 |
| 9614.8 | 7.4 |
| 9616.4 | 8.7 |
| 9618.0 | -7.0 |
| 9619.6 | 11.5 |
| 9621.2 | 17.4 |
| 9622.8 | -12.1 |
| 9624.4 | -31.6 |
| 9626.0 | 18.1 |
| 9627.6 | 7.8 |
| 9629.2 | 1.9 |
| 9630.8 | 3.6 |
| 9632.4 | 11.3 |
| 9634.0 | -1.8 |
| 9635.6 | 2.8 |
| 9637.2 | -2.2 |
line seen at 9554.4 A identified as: H-beta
